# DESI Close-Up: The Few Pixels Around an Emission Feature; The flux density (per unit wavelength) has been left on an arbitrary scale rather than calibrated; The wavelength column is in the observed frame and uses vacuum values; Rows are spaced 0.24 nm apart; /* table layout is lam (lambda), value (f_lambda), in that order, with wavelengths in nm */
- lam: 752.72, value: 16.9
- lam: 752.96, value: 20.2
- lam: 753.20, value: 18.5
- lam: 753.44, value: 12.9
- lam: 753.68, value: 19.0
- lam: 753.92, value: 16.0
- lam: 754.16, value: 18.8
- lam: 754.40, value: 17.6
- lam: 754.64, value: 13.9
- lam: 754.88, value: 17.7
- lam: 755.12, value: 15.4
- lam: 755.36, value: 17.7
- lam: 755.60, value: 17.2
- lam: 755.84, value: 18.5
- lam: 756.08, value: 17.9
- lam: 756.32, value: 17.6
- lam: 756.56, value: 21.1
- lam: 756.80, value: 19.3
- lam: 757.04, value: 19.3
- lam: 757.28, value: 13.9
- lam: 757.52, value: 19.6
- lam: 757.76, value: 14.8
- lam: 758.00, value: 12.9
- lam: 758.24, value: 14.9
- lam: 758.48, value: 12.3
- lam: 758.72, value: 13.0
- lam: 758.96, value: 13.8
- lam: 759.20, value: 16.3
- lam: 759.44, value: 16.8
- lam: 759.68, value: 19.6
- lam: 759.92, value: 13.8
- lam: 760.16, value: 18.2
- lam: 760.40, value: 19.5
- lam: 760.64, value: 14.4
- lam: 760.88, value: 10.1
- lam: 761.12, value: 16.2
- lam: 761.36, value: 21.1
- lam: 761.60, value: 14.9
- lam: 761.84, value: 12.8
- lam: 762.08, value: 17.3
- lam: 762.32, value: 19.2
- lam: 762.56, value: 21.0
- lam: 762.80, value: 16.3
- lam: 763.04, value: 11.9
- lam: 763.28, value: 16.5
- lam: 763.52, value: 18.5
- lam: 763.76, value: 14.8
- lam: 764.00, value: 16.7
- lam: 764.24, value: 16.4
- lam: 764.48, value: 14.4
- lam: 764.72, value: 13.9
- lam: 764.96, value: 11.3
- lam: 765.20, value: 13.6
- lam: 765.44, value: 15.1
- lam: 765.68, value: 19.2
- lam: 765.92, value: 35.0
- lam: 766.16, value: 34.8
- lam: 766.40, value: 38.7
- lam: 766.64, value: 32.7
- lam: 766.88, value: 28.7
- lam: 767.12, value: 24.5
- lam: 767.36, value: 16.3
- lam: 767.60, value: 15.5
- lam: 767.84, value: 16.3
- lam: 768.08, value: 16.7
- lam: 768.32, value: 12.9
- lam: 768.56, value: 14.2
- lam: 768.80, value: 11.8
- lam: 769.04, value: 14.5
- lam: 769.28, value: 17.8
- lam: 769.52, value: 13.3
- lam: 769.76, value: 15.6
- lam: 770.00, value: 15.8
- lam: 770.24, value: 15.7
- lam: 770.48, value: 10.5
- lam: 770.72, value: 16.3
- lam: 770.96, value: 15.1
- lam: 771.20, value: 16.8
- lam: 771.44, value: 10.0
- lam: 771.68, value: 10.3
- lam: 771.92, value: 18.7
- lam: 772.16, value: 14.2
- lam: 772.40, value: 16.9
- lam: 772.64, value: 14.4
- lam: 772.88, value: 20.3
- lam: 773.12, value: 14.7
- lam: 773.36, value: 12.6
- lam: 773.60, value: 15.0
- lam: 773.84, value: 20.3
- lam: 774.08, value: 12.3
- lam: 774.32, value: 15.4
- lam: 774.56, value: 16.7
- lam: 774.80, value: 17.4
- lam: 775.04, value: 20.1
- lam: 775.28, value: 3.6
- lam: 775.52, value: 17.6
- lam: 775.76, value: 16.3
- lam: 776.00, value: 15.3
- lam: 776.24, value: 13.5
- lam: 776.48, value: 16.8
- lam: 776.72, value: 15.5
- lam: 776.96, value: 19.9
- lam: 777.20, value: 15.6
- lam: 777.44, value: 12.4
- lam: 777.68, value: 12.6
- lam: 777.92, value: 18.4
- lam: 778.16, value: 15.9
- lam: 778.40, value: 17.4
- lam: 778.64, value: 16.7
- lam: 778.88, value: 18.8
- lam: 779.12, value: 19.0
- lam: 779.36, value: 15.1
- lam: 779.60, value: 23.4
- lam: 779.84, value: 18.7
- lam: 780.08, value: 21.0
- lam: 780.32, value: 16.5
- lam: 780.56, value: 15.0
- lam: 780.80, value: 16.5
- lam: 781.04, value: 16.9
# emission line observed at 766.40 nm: H-beta 4861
